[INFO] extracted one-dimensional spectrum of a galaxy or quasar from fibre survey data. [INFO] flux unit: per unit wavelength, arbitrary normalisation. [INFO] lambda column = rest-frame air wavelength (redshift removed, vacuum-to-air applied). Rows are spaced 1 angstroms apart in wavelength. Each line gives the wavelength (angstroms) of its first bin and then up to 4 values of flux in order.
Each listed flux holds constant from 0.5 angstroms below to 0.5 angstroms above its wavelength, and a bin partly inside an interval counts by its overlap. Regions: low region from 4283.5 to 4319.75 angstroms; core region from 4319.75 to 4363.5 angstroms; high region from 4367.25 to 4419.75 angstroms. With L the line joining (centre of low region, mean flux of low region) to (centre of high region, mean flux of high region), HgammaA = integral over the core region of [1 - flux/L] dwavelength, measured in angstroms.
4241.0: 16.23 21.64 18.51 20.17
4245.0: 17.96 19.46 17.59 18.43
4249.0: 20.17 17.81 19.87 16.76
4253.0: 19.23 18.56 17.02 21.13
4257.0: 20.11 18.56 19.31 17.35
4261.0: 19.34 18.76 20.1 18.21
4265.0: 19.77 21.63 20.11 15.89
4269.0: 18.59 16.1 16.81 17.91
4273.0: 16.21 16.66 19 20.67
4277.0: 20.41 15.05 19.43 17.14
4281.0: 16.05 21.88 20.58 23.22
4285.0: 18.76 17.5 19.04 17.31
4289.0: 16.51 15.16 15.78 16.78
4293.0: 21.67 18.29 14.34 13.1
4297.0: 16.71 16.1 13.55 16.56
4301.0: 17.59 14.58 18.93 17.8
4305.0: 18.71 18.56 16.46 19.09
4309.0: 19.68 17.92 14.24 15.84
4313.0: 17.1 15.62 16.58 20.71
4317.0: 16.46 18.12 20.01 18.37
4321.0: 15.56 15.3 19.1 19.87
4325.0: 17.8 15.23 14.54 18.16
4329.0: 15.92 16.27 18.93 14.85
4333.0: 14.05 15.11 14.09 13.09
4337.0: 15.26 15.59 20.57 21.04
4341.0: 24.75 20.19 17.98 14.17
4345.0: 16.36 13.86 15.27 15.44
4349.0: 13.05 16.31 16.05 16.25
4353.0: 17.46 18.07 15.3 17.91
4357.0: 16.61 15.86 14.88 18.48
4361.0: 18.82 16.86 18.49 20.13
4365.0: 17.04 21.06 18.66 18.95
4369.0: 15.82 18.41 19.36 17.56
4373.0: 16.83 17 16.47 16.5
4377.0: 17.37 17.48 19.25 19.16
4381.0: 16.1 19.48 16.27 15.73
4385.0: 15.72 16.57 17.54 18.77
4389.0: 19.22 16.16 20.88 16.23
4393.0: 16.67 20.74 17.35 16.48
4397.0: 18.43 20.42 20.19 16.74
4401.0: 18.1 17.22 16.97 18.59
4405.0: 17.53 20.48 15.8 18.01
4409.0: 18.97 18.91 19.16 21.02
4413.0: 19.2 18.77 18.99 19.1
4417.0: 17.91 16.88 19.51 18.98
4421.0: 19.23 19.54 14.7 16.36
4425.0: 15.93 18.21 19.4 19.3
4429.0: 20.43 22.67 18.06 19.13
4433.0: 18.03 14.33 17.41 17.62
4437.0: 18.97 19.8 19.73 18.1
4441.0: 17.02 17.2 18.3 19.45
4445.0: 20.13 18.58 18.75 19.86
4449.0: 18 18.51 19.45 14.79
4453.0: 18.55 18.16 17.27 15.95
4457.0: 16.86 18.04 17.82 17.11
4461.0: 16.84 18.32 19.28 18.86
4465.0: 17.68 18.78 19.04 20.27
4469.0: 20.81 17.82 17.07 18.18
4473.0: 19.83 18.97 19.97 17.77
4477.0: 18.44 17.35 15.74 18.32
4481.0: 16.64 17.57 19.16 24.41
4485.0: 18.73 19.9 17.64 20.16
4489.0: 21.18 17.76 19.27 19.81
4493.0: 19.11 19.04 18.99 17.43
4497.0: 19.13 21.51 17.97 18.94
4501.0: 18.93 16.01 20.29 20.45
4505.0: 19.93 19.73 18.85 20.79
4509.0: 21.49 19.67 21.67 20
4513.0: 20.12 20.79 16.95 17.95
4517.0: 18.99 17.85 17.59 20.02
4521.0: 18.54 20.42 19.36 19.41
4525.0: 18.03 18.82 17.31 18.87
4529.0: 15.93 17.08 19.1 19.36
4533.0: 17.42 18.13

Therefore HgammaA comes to 2.2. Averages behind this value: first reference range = 17.4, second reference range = 18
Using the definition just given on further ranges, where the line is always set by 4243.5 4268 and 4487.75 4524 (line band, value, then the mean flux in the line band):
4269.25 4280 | 0.7 angstroms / 17.8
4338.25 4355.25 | 1.7 angstroms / 17.2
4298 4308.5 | 1.1 angstroms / 17.1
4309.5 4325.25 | 1.4 angstroms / 17.4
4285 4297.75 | 1.4 angstroms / 16.9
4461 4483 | 1.0 angstroms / 18.4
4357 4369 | 0.7 angstroms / 18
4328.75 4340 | 1.8 angstroms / 16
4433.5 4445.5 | 0.7 angstroms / 18.2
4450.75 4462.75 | 1.2 angstroms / 17.4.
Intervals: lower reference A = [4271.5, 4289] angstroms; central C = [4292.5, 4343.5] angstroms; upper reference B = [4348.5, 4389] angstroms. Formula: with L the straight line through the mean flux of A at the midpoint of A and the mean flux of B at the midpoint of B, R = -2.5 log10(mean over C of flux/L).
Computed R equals 0.05 mag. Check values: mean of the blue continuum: 18.6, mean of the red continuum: 17.4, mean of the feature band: 17.2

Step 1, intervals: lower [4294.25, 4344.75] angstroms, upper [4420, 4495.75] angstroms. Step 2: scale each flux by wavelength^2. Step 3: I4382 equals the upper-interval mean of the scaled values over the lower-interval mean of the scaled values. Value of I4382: 1.16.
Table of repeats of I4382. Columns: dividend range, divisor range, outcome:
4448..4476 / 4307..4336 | 1.15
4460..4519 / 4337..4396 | 1.15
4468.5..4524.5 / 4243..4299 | 1.16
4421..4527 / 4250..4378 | 1.15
